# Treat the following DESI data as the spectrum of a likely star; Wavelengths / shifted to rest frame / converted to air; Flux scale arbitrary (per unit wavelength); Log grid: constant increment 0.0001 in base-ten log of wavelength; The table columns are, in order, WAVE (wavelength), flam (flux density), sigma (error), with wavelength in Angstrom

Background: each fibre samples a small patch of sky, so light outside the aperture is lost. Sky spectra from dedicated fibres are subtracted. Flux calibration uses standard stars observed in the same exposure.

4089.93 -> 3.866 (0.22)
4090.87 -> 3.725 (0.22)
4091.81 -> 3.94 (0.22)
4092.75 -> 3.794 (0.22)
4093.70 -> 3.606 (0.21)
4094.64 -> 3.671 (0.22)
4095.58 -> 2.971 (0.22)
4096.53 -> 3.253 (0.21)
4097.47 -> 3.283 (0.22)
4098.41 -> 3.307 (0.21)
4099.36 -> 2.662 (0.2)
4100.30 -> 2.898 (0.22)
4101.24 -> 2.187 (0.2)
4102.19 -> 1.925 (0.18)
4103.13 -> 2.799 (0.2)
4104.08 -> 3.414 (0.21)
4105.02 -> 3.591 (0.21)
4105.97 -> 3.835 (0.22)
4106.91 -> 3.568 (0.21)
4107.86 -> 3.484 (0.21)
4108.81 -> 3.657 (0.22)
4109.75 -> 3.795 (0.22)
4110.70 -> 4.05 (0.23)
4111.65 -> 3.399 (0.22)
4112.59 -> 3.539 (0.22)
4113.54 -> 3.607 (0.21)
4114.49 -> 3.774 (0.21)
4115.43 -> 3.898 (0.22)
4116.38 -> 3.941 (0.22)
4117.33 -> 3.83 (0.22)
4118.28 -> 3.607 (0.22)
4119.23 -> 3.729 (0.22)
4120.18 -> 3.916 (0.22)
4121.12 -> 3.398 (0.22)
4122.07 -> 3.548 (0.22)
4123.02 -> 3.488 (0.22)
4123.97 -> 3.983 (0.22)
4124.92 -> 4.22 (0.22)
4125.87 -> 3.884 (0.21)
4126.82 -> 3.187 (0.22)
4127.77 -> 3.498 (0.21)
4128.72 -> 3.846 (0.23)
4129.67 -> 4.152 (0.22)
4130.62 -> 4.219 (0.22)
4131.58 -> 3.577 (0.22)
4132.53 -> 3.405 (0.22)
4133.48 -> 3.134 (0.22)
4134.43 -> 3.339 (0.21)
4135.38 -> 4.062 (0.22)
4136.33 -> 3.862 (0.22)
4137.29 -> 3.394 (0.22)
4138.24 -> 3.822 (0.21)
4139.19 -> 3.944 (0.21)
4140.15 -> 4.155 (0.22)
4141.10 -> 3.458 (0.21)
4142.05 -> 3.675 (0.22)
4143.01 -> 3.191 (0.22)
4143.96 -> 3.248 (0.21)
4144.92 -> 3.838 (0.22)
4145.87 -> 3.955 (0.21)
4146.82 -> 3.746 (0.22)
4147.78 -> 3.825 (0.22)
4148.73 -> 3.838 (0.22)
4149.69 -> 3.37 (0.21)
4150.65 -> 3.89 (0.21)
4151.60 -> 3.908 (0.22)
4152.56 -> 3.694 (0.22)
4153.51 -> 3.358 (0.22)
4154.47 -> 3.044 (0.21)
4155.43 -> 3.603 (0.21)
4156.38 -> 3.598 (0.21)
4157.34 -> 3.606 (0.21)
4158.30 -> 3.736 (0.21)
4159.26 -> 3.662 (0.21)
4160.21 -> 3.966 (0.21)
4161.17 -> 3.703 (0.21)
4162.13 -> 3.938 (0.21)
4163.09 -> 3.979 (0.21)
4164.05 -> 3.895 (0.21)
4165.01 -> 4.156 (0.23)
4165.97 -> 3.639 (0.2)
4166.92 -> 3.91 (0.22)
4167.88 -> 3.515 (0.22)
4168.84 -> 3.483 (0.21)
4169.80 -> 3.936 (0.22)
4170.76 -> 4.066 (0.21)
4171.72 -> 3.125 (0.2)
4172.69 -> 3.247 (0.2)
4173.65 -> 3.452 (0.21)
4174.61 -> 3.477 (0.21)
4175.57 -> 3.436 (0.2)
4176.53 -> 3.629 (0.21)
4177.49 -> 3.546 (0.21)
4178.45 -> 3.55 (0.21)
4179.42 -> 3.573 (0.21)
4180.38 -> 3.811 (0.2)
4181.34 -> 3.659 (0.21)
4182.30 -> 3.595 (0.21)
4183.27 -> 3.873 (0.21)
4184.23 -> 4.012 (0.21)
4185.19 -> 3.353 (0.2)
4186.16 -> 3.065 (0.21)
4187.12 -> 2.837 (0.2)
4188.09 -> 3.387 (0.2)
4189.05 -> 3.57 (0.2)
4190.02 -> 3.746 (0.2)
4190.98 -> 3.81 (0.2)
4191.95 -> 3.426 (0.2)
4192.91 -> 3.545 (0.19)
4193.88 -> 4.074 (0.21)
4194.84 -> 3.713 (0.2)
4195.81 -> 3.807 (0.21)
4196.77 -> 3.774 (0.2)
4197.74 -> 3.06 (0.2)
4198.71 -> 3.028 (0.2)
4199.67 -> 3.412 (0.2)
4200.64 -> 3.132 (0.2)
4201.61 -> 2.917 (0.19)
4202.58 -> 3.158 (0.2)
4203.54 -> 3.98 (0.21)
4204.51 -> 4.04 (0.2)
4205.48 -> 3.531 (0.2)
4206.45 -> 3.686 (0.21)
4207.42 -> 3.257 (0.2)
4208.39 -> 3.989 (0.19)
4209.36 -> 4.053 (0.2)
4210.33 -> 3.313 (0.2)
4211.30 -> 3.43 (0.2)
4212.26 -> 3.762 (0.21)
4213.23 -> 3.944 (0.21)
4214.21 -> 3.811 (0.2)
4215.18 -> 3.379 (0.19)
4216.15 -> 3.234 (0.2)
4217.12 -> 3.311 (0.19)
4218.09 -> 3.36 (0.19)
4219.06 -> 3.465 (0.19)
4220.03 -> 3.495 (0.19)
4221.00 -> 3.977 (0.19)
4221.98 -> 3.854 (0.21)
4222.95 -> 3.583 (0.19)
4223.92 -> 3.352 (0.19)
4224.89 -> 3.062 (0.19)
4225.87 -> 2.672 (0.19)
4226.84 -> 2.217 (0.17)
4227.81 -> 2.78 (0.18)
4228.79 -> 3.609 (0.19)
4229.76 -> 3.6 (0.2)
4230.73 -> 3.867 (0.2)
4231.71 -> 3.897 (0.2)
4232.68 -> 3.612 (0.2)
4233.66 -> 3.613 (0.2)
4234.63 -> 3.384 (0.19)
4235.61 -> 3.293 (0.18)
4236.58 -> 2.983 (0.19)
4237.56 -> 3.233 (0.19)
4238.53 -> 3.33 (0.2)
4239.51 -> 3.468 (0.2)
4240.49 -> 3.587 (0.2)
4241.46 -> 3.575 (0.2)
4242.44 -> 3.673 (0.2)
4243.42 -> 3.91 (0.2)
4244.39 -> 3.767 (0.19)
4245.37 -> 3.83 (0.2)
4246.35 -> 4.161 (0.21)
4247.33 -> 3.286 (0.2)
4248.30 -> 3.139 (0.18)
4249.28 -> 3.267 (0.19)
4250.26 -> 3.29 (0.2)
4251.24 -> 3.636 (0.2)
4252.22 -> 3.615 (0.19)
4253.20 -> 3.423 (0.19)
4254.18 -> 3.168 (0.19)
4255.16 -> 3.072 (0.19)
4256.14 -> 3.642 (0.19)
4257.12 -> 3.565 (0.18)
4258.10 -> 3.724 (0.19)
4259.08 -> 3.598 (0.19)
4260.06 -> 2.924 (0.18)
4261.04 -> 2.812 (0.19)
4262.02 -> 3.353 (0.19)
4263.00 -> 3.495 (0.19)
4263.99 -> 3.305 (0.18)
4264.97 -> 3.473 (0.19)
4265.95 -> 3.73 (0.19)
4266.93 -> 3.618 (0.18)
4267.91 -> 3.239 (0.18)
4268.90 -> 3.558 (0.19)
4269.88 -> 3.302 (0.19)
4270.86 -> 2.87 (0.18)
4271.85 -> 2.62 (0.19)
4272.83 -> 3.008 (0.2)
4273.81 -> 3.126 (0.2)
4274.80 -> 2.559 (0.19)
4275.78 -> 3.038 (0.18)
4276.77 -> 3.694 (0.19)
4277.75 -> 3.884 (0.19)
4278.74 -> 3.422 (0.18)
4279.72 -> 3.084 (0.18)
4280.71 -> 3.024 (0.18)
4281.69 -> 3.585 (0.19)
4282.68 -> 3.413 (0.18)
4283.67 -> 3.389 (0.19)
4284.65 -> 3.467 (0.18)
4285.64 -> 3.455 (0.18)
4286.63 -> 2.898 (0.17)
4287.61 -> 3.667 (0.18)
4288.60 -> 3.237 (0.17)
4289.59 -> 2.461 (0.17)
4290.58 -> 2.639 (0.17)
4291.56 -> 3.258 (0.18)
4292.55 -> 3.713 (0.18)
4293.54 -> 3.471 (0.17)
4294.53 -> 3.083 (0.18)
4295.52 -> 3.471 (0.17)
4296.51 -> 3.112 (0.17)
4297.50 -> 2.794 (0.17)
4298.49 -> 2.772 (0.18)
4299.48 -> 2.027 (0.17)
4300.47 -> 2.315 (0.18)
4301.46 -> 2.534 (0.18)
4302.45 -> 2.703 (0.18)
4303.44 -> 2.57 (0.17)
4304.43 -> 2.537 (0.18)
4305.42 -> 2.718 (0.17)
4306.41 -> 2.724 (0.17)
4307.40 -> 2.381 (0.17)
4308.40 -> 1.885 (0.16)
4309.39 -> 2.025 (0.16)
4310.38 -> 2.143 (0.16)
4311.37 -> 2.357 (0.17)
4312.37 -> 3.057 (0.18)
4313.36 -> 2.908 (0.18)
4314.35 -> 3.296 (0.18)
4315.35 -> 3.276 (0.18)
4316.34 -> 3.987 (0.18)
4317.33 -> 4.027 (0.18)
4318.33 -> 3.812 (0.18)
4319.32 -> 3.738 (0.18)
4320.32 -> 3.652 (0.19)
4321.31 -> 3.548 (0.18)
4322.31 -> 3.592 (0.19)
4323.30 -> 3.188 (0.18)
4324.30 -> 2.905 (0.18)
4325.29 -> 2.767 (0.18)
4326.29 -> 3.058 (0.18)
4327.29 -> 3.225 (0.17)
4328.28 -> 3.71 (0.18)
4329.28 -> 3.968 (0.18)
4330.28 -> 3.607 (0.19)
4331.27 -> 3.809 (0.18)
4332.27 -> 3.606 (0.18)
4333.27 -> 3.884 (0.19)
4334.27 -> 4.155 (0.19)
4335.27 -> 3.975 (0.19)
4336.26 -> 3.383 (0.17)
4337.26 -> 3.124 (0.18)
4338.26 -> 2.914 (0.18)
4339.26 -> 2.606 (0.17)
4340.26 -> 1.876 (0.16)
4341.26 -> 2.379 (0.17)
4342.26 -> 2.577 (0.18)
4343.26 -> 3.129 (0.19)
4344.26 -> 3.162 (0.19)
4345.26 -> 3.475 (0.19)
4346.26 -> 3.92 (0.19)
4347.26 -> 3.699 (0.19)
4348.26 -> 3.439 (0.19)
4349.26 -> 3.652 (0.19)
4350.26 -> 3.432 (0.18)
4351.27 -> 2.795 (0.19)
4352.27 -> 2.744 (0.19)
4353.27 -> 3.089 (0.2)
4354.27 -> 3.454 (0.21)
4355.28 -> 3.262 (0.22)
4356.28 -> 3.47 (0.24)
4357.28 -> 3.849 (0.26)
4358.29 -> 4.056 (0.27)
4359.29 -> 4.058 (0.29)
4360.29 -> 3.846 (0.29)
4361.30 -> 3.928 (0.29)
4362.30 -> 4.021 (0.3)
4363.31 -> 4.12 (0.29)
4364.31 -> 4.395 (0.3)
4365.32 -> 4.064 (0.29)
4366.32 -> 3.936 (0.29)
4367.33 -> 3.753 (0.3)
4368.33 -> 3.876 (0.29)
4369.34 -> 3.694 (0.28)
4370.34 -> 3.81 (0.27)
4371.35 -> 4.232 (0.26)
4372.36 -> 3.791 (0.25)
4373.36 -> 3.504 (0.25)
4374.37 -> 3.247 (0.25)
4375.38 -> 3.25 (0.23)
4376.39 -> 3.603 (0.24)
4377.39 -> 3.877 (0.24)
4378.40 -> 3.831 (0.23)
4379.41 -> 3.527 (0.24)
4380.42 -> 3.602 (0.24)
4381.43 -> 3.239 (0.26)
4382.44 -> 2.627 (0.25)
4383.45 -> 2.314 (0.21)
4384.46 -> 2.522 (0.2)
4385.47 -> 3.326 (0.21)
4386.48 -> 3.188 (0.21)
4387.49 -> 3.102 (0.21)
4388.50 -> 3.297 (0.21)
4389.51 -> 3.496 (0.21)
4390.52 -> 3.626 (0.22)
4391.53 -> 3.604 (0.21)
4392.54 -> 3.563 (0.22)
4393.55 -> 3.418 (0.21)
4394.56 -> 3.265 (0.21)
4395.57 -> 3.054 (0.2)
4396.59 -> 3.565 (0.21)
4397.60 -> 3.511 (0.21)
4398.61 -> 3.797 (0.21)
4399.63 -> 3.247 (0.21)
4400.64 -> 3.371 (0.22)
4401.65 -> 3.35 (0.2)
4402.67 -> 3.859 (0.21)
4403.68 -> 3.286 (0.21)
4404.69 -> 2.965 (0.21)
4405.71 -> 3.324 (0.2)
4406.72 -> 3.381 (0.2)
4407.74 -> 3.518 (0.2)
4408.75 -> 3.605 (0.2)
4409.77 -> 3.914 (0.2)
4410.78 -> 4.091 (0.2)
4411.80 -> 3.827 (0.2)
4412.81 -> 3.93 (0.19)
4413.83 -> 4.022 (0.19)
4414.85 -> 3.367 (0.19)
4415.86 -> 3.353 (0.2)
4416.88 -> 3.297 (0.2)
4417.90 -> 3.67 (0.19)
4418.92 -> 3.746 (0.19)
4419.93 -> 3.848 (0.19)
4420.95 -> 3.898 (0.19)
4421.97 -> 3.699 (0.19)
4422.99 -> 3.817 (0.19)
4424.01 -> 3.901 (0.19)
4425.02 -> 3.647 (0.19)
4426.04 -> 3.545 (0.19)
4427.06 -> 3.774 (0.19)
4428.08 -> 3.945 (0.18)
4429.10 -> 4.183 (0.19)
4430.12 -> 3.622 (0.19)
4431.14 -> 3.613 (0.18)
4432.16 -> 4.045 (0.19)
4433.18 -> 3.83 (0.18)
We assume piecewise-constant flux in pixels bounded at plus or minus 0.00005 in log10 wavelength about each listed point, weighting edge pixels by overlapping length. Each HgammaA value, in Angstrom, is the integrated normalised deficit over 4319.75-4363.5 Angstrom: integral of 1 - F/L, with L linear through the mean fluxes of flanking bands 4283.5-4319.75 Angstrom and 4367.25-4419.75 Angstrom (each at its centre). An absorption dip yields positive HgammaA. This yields -2.9 Angstrom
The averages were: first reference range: 2.97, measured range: 3.41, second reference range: 3.49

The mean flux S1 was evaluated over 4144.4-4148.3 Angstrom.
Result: 3.84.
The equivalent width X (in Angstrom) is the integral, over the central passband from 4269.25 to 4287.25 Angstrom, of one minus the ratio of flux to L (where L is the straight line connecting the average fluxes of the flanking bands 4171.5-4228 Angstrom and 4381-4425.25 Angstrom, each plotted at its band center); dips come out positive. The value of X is 1.3 Angstrom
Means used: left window 3.49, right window 3.47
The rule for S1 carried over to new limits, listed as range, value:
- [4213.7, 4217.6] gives 3.43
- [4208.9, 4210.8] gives 3.68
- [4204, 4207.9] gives 3.62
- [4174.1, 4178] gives 3.53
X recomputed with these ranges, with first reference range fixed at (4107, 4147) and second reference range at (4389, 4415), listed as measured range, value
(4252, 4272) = 1.5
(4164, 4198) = 0.6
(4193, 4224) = 0.8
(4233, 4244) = 0.5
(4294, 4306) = 2.9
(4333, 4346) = 1.6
